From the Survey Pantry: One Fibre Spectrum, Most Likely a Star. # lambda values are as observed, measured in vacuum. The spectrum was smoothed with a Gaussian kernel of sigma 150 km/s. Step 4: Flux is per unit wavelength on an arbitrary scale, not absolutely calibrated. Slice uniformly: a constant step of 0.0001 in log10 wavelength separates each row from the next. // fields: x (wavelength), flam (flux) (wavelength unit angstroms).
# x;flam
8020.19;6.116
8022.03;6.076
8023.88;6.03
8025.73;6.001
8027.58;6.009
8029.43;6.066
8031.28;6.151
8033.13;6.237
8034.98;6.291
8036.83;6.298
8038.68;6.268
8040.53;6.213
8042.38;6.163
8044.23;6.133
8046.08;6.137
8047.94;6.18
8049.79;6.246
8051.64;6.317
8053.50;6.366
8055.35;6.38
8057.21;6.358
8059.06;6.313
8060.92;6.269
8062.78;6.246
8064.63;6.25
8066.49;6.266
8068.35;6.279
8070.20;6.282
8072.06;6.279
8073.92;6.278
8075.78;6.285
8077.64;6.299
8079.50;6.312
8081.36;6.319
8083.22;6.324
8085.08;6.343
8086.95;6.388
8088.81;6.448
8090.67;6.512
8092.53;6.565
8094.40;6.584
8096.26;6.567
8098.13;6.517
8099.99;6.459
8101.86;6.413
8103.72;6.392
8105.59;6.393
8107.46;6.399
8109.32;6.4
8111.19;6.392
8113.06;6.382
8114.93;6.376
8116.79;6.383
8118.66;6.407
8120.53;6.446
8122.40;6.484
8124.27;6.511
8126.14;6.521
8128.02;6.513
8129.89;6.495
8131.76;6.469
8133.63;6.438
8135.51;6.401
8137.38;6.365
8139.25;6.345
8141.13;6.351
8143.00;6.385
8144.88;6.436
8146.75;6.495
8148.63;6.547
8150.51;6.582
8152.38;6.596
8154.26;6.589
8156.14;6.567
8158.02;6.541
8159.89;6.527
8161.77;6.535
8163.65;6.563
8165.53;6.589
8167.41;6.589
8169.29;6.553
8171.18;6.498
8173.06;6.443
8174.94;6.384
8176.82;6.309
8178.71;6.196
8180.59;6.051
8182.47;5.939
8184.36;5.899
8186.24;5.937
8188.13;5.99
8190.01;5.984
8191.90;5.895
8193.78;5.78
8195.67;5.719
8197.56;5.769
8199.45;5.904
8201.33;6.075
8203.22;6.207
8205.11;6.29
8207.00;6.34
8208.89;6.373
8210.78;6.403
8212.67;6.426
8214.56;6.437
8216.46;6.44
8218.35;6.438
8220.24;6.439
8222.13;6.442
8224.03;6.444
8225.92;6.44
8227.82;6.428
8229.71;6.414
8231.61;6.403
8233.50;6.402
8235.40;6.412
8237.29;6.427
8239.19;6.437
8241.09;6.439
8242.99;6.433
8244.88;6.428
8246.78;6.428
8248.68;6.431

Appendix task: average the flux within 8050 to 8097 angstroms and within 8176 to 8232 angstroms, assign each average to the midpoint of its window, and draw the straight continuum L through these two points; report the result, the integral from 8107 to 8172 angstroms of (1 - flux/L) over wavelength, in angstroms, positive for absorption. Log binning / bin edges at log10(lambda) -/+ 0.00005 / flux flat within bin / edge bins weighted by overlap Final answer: -2.15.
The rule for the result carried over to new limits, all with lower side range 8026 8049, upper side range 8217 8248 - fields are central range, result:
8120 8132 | -0.4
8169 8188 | 0.5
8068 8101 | -0.8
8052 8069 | -0.3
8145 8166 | -0.7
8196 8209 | 0.6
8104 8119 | -0.3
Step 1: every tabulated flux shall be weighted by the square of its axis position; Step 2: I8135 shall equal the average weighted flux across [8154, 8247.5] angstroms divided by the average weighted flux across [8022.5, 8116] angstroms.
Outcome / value 1.03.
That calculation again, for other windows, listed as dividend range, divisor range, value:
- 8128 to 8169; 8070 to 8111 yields 1.03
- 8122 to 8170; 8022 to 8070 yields 1.07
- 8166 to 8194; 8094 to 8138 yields 0.97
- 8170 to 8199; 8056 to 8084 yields 0.99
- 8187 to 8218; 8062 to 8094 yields 1.00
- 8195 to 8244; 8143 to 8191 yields 1.01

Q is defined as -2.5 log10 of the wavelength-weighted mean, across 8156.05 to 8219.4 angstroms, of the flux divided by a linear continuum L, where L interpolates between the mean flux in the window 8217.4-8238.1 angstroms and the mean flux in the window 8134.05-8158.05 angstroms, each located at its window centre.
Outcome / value 0.03 mag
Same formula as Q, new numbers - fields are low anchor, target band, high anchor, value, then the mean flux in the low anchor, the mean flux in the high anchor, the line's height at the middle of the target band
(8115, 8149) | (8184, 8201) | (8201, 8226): 0.09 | 6.44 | 6.38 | 6.39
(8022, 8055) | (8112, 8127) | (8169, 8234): -0.04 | 6.18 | 6.23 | 6.2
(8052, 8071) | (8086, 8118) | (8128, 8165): -0.01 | 6.3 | 6.49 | 6.39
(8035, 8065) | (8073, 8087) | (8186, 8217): -0.01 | 6.26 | 6.11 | 6.23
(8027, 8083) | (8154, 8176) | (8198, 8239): -0.04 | 6.25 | 6.36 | 6.32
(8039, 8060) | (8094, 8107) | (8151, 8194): -0.03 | 6.26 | 6.31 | 6.28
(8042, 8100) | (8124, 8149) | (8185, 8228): -0.03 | 6.33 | 6.19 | 6.27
